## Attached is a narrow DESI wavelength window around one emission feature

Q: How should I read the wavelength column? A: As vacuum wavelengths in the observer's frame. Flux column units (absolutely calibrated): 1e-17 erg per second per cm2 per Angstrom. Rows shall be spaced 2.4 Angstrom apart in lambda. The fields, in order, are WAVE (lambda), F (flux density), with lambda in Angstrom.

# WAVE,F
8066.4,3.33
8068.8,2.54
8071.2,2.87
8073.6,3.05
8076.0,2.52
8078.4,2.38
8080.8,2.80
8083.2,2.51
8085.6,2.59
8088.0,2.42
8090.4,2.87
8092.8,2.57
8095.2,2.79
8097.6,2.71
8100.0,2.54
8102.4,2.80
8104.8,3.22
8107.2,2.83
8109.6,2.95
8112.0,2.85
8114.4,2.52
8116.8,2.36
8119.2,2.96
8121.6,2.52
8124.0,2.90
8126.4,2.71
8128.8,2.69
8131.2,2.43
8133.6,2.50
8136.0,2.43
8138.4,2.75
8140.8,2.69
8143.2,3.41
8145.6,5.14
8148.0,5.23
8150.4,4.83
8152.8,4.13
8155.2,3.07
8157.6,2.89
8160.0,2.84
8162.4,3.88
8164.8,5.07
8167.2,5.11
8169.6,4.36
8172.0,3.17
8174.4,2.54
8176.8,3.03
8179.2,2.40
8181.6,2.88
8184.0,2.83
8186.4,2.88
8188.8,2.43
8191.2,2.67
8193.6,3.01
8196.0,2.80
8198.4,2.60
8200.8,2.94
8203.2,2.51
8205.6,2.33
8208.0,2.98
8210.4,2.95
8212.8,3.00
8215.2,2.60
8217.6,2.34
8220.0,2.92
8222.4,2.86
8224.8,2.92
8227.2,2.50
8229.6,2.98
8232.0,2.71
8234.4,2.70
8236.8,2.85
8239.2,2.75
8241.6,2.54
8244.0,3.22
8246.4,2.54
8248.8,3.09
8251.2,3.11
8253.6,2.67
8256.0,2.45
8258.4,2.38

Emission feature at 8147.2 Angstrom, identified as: [S II]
